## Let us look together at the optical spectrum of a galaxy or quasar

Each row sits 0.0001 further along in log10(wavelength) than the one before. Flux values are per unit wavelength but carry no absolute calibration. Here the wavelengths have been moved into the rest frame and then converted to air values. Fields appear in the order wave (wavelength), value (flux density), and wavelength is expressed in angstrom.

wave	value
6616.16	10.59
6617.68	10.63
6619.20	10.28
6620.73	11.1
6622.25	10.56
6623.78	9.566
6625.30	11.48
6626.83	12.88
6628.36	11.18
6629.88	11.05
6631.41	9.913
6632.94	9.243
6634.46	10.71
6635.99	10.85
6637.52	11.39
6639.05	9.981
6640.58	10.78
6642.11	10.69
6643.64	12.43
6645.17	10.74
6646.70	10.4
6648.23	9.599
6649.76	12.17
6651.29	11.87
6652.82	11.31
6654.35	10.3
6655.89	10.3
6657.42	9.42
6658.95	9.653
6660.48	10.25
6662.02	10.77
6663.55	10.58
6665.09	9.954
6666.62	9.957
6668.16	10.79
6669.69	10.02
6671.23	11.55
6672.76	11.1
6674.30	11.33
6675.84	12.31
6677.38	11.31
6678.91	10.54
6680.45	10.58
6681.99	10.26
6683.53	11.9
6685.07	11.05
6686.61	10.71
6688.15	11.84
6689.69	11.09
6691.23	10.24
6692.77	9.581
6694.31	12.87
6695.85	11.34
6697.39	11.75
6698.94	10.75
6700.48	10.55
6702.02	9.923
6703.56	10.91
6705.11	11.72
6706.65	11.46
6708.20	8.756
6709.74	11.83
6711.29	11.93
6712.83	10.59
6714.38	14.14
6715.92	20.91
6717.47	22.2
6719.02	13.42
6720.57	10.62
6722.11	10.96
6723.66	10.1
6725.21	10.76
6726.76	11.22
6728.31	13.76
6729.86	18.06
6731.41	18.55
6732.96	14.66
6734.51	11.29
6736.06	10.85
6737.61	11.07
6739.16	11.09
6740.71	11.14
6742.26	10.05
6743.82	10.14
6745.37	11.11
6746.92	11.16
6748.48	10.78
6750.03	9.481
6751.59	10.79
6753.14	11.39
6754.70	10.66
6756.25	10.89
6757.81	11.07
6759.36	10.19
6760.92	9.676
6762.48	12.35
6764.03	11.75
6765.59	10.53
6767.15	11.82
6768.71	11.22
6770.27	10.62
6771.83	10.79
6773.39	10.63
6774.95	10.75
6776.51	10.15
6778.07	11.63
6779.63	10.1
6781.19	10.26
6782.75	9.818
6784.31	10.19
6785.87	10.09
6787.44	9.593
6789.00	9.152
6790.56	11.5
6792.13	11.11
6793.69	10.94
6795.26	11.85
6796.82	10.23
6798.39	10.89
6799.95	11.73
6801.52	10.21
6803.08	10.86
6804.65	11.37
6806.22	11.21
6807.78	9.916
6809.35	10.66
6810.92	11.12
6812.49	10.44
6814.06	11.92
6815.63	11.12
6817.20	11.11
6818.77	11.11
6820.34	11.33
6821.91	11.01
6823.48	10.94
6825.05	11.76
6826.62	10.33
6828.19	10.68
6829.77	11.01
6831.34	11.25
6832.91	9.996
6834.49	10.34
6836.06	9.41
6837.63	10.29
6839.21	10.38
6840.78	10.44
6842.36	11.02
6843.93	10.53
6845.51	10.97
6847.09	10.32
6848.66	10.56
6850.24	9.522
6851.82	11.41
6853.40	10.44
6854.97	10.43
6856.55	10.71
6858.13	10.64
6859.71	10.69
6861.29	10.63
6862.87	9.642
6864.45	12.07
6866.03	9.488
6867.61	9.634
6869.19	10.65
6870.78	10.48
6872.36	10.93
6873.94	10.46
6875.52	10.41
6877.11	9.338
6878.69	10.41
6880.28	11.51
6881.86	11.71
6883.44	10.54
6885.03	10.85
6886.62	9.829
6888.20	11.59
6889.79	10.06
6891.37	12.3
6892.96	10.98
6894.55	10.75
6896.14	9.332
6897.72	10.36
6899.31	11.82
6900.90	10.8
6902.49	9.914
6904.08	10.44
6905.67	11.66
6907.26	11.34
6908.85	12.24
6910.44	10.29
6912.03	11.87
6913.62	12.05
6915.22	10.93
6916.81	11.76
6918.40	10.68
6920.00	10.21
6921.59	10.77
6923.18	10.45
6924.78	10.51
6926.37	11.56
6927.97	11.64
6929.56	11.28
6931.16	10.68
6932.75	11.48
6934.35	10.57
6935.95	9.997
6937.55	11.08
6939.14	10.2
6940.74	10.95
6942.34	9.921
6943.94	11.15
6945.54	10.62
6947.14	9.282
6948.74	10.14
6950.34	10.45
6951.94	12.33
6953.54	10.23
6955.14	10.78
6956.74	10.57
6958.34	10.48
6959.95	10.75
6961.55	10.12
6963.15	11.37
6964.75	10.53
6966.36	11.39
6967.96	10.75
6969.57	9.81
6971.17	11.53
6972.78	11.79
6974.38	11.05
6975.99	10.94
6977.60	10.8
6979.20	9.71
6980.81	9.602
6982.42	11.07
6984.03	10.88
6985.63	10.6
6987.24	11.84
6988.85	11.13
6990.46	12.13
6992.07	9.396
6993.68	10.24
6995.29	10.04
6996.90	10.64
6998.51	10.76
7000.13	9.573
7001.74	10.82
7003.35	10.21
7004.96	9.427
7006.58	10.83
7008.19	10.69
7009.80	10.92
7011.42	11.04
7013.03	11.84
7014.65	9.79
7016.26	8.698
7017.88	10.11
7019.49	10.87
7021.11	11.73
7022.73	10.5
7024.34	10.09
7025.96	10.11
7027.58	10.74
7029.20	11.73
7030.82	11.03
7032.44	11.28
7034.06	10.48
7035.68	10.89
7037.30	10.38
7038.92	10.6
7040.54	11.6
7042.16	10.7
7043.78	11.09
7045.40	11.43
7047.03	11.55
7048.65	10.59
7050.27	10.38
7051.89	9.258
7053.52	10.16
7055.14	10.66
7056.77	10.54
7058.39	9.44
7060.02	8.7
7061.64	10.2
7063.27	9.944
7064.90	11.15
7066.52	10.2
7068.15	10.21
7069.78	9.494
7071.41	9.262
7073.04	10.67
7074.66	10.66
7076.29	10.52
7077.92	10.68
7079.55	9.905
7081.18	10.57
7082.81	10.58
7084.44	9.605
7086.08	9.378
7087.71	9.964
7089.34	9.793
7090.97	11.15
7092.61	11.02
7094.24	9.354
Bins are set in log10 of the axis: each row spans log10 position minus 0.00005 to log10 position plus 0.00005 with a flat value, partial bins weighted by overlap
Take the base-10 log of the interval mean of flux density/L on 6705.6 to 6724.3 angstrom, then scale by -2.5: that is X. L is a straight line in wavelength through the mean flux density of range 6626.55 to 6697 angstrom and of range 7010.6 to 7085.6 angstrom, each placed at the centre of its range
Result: -0.21 mag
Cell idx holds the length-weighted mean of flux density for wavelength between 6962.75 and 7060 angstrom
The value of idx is 10.6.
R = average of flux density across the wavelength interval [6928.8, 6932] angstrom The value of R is 11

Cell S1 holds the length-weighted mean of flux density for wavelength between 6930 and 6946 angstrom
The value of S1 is 10.7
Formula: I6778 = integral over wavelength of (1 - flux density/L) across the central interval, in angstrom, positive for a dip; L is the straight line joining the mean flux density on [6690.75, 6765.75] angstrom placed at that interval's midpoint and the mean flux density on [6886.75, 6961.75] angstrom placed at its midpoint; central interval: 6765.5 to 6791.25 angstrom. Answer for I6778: 2.4 angstrom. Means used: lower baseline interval 11.9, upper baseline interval 10.8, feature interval 10.5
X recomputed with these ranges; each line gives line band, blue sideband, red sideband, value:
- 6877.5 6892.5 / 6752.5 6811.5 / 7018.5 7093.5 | -0.03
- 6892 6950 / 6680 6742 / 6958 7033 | 0.02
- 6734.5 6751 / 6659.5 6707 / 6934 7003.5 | 0.02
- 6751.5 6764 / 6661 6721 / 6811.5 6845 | 0.03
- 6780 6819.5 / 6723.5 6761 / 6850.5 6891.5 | 0.05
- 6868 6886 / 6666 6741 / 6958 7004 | 0.05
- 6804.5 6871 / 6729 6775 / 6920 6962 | 0.05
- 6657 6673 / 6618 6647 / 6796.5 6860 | 0.04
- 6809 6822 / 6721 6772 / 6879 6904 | 0.01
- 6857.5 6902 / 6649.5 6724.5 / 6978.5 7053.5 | 0.03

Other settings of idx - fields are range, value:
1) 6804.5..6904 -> 10.7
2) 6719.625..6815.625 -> 11.1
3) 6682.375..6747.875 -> 12.1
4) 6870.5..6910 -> 10.8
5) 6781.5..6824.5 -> 10.8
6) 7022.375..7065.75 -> 10.6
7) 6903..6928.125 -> 11.1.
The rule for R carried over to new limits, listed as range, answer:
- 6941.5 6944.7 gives 10.5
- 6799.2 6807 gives 11.1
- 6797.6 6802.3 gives 10.9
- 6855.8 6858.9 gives 10.7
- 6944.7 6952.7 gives 10.6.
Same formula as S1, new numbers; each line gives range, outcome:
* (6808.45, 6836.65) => 10.9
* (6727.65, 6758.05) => 11.9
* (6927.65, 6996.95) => 10.7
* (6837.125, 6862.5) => 10.5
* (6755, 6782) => 10.8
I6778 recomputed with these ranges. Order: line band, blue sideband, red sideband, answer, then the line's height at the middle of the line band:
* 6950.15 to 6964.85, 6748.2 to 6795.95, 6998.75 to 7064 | -0.3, 10.6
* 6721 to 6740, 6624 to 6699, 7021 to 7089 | -3.3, 10.8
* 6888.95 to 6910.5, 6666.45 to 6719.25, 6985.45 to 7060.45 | 0.2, 11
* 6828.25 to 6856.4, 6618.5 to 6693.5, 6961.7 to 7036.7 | 0.6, 10.7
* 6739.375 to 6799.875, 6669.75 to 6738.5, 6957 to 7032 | 5.4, 11.8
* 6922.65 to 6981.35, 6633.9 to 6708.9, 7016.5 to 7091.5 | -1.0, 10.5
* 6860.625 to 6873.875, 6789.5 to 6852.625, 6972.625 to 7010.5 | 0.4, 10.8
